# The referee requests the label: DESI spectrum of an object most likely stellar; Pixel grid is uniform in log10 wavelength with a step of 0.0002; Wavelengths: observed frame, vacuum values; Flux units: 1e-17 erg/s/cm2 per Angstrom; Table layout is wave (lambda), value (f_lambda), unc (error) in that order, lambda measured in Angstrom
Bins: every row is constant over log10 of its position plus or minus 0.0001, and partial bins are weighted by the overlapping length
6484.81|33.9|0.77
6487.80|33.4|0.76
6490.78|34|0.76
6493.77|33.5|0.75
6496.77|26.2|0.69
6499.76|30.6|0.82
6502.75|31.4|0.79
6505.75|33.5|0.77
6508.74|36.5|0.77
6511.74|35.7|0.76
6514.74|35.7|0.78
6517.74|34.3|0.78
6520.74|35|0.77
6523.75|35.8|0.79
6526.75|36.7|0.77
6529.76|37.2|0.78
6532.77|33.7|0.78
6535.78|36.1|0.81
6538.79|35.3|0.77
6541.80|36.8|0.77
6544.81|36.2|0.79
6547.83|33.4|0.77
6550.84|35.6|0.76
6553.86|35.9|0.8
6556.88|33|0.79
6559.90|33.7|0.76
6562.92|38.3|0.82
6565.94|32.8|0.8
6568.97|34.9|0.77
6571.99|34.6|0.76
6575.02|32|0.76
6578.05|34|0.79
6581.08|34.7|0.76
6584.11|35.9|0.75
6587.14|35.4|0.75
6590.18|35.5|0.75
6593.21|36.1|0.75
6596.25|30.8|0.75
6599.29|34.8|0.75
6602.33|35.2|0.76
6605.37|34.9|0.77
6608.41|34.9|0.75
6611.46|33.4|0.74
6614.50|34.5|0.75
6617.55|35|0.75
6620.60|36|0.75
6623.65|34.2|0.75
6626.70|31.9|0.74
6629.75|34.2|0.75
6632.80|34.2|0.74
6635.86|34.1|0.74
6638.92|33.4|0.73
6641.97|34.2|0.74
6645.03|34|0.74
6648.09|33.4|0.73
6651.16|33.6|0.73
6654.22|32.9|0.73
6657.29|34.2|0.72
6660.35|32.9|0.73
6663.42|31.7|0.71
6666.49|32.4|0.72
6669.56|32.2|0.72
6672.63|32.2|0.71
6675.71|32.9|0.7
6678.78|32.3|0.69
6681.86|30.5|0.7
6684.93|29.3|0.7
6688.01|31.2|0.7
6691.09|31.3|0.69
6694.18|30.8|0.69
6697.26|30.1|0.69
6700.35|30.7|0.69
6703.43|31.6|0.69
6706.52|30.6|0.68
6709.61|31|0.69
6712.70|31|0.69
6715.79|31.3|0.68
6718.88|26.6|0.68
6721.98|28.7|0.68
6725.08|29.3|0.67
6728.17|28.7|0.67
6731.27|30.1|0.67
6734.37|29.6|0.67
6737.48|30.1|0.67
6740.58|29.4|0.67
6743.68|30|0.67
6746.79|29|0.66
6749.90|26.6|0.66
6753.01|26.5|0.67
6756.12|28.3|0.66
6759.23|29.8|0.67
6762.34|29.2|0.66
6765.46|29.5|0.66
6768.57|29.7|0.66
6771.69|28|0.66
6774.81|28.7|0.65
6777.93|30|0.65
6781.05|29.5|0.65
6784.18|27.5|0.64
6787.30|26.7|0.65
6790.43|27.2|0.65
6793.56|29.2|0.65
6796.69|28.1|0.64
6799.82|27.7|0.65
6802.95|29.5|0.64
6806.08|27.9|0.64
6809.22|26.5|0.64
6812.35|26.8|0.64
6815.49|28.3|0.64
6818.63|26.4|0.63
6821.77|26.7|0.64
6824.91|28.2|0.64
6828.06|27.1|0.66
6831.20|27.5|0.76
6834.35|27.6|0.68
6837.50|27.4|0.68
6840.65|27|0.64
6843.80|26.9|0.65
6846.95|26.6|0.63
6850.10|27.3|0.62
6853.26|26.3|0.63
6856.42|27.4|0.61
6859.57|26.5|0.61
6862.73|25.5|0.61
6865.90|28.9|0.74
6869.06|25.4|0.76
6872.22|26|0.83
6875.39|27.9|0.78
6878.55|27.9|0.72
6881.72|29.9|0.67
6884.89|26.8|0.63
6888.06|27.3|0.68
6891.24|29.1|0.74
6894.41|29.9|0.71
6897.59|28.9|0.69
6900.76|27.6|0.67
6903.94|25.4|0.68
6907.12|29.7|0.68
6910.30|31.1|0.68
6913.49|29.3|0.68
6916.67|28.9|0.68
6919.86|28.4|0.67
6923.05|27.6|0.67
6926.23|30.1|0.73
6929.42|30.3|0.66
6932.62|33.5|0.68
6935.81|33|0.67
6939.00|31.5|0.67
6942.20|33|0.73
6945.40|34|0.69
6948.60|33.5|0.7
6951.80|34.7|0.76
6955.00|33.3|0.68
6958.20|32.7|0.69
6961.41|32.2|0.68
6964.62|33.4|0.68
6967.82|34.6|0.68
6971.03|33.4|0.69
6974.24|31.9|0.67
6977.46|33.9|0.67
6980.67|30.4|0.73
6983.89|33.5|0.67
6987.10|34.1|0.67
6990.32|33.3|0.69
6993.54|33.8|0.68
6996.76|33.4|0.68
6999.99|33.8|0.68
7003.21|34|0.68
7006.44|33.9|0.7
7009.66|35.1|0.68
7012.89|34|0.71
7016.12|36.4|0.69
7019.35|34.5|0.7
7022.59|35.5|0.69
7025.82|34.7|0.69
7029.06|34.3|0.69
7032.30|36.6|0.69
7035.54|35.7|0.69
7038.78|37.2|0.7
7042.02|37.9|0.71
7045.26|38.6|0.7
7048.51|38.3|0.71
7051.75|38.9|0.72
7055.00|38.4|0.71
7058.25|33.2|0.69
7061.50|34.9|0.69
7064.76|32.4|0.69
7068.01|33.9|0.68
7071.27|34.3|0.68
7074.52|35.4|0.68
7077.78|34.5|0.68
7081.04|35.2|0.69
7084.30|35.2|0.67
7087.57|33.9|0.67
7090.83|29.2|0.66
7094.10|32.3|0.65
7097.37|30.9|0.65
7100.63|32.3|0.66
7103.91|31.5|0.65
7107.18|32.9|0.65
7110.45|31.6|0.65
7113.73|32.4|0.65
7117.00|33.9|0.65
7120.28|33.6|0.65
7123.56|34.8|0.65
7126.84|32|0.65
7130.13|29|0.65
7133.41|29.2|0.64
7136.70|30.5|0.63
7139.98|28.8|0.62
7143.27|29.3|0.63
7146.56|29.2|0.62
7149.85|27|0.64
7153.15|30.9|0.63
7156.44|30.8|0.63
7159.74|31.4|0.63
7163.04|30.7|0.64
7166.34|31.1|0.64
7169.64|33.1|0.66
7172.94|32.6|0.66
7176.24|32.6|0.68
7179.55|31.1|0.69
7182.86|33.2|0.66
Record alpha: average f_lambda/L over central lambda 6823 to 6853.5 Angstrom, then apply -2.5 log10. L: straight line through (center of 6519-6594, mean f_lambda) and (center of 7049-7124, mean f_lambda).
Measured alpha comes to 0.25 mag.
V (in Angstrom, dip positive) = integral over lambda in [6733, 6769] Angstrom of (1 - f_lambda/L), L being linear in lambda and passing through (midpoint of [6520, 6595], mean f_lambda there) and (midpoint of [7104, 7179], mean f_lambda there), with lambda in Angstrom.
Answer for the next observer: 5.2 Angstrom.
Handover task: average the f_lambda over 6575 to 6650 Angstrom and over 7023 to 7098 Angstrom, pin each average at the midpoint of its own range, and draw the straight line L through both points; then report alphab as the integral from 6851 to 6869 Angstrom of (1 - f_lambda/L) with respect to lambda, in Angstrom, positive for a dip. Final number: 4.1 Angstrom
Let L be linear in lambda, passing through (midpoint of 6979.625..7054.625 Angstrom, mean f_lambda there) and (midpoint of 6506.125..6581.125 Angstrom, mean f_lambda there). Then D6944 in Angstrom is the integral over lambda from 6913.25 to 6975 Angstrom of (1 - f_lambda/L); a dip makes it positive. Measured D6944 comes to 5.6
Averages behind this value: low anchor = 35.1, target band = 32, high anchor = 35.2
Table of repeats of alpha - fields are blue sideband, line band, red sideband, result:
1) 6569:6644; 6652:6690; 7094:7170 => 0.06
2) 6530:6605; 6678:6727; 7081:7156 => 0.12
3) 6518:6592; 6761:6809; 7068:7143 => 0.19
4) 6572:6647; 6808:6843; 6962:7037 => 0.25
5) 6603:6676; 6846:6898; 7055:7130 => 0.21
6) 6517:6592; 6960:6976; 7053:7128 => 0.02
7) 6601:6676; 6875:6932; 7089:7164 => 0.12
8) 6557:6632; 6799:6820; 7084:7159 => 0.20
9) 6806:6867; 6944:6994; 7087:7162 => -0.15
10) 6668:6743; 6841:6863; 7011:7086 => 0.22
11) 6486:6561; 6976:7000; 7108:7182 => -0.04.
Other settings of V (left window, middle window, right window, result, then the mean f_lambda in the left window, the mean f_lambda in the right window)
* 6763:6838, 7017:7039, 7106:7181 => -3.9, 28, 31.2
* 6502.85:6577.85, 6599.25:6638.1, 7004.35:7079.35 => 0.8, 35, 35.6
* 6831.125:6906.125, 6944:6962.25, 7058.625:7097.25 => -2.2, 27.4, 33.6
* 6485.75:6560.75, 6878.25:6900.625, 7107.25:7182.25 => 2.8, 34.4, 31.2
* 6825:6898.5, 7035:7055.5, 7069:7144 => -4.5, 27.4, 32.3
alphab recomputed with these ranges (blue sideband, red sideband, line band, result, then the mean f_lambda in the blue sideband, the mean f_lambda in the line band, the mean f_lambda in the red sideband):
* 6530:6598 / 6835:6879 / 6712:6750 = 1.2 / 34.8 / 29.3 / 26.9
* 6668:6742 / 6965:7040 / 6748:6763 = 1.5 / 30.5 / 28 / 34.2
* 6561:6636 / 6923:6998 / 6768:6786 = 2.6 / 34.5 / 28.8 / 32.8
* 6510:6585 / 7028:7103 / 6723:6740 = 2.7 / 35.1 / 29.5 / 34.9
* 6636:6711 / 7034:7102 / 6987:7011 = 0.4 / 32.1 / 33.9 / 34.9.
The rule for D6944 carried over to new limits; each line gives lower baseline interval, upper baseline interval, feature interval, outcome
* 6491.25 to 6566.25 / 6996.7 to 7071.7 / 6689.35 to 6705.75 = 1.86 Angstrom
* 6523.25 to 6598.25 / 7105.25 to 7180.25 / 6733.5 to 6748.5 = 1.87 Angstrom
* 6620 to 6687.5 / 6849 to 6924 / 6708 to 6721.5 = 0.75 Angstrom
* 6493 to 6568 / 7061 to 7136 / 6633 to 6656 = 0.32 Angstrom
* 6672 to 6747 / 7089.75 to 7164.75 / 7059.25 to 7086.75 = -3.07 Angstrom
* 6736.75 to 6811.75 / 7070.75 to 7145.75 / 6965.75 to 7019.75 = -4.91 Angstrom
